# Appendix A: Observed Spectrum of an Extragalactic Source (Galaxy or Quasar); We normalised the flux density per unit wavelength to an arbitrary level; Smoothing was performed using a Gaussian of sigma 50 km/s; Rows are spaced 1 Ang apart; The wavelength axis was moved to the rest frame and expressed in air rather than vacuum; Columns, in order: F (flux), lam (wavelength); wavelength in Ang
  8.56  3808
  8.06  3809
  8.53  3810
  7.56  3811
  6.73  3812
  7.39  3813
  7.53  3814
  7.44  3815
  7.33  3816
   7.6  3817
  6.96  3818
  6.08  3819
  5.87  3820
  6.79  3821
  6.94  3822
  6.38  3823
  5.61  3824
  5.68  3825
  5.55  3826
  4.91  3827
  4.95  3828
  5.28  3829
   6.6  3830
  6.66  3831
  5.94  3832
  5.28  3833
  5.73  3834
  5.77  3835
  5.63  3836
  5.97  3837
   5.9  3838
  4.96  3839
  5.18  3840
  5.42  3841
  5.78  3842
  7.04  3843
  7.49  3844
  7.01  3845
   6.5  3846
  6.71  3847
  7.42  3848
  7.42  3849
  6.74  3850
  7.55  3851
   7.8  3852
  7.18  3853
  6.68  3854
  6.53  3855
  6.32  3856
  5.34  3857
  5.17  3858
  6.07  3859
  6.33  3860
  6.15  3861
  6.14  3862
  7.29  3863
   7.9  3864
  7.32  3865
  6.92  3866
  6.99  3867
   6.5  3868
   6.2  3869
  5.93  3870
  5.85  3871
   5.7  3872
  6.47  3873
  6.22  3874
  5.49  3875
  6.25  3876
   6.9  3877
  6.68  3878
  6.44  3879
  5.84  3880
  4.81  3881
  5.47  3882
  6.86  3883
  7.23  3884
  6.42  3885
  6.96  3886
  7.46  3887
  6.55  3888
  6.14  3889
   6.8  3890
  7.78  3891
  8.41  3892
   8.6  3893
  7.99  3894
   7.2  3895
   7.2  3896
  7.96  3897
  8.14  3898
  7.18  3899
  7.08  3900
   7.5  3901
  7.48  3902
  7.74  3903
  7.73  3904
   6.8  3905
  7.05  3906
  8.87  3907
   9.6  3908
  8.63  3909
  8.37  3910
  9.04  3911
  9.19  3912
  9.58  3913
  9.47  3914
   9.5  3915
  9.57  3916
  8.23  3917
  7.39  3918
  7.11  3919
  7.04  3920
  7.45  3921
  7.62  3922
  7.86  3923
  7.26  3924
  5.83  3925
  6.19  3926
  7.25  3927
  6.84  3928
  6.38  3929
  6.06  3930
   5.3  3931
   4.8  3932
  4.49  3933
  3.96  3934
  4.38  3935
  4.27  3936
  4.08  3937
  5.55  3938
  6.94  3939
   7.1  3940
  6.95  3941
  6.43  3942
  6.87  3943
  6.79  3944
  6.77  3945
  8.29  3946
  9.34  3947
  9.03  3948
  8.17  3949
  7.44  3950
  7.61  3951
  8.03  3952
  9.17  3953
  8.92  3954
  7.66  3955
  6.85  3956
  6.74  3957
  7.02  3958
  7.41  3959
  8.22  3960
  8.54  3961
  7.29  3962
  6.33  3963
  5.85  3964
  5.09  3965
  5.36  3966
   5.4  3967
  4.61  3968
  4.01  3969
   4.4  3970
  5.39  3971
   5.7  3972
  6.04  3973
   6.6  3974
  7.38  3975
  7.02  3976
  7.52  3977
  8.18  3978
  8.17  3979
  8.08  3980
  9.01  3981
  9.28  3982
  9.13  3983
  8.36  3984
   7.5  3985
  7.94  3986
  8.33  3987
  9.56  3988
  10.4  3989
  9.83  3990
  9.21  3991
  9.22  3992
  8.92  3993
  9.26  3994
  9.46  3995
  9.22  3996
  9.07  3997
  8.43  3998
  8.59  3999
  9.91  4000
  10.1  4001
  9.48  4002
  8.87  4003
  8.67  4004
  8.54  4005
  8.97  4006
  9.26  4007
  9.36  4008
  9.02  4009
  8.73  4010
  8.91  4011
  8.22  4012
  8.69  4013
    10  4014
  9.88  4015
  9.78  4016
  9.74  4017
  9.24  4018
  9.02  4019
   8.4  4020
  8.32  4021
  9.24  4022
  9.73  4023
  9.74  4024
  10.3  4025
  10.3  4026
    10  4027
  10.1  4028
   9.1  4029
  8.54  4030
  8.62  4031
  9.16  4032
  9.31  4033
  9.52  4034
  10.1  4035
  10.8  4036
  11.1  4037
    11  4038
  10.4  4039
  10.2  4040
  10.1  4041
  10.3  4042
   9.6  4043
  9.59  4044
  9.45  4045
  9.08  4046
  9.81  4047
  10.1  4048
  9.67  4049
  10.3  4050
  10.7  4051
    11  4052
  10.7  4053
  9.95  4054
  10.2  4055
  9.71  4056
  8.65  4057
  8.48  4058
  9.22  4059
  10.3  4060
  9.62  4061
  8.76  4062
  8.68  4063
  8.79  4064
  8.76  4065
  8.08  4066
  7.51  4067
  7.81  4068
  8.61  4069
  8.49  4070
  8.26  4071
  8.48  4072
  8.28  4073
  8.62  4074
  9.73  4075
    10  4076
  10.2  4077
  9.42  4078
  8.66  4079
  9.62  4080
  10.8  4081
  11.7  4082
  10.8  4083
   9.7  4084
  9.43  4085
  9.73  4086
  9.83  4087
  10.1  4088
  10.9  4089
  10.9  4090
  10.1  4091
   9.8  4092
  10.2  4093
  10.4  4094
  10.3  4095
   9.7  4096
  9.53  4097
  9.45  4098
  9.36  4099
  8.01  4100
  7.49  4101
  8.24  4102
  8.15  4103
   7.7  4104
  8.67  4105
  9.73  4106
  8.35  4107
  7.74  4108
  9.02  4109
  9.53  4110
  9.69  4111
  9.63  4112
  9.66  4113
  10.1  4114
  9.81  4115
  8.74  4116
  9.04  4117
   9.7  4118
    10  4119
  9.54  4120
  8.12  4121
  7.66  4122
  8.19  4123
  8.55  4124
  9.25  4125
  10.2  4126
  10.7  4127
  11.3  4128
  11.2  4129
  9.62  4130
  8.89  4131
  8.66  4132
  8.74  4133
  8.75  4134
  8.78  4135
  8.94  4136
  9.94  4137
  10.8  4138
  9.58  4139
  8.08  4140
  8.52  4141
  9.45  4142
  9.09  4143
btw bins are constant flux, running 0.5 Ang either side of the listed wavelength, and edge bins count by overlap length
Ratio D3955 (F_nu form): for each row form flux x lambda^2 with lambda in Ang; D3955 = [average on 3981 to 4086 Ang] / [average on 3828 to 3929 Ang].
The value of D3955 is 1.46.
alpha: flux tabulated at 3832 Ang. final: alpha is 5.94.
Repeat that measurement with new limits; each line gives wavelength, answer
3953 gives 9.17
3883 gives 6.86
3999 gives 8.59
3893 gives 8.6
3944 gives 6.79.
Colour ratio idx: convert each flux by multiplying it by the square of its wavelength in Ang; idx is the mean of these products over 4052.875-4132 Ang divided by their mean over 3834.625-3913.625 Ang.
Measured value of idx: 1.5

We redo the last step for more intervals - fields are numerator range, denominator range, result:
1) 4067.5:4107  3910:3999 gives 1.36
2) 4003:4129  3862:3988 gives 1.43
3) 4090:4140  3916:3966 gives 1.47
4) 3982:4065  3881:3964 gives 1.36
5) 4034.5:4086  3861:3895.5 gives 1.57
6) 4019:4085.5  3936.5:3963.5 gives 1.36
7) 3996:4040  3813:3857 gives 1.62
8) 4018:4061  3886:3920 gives 1.31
